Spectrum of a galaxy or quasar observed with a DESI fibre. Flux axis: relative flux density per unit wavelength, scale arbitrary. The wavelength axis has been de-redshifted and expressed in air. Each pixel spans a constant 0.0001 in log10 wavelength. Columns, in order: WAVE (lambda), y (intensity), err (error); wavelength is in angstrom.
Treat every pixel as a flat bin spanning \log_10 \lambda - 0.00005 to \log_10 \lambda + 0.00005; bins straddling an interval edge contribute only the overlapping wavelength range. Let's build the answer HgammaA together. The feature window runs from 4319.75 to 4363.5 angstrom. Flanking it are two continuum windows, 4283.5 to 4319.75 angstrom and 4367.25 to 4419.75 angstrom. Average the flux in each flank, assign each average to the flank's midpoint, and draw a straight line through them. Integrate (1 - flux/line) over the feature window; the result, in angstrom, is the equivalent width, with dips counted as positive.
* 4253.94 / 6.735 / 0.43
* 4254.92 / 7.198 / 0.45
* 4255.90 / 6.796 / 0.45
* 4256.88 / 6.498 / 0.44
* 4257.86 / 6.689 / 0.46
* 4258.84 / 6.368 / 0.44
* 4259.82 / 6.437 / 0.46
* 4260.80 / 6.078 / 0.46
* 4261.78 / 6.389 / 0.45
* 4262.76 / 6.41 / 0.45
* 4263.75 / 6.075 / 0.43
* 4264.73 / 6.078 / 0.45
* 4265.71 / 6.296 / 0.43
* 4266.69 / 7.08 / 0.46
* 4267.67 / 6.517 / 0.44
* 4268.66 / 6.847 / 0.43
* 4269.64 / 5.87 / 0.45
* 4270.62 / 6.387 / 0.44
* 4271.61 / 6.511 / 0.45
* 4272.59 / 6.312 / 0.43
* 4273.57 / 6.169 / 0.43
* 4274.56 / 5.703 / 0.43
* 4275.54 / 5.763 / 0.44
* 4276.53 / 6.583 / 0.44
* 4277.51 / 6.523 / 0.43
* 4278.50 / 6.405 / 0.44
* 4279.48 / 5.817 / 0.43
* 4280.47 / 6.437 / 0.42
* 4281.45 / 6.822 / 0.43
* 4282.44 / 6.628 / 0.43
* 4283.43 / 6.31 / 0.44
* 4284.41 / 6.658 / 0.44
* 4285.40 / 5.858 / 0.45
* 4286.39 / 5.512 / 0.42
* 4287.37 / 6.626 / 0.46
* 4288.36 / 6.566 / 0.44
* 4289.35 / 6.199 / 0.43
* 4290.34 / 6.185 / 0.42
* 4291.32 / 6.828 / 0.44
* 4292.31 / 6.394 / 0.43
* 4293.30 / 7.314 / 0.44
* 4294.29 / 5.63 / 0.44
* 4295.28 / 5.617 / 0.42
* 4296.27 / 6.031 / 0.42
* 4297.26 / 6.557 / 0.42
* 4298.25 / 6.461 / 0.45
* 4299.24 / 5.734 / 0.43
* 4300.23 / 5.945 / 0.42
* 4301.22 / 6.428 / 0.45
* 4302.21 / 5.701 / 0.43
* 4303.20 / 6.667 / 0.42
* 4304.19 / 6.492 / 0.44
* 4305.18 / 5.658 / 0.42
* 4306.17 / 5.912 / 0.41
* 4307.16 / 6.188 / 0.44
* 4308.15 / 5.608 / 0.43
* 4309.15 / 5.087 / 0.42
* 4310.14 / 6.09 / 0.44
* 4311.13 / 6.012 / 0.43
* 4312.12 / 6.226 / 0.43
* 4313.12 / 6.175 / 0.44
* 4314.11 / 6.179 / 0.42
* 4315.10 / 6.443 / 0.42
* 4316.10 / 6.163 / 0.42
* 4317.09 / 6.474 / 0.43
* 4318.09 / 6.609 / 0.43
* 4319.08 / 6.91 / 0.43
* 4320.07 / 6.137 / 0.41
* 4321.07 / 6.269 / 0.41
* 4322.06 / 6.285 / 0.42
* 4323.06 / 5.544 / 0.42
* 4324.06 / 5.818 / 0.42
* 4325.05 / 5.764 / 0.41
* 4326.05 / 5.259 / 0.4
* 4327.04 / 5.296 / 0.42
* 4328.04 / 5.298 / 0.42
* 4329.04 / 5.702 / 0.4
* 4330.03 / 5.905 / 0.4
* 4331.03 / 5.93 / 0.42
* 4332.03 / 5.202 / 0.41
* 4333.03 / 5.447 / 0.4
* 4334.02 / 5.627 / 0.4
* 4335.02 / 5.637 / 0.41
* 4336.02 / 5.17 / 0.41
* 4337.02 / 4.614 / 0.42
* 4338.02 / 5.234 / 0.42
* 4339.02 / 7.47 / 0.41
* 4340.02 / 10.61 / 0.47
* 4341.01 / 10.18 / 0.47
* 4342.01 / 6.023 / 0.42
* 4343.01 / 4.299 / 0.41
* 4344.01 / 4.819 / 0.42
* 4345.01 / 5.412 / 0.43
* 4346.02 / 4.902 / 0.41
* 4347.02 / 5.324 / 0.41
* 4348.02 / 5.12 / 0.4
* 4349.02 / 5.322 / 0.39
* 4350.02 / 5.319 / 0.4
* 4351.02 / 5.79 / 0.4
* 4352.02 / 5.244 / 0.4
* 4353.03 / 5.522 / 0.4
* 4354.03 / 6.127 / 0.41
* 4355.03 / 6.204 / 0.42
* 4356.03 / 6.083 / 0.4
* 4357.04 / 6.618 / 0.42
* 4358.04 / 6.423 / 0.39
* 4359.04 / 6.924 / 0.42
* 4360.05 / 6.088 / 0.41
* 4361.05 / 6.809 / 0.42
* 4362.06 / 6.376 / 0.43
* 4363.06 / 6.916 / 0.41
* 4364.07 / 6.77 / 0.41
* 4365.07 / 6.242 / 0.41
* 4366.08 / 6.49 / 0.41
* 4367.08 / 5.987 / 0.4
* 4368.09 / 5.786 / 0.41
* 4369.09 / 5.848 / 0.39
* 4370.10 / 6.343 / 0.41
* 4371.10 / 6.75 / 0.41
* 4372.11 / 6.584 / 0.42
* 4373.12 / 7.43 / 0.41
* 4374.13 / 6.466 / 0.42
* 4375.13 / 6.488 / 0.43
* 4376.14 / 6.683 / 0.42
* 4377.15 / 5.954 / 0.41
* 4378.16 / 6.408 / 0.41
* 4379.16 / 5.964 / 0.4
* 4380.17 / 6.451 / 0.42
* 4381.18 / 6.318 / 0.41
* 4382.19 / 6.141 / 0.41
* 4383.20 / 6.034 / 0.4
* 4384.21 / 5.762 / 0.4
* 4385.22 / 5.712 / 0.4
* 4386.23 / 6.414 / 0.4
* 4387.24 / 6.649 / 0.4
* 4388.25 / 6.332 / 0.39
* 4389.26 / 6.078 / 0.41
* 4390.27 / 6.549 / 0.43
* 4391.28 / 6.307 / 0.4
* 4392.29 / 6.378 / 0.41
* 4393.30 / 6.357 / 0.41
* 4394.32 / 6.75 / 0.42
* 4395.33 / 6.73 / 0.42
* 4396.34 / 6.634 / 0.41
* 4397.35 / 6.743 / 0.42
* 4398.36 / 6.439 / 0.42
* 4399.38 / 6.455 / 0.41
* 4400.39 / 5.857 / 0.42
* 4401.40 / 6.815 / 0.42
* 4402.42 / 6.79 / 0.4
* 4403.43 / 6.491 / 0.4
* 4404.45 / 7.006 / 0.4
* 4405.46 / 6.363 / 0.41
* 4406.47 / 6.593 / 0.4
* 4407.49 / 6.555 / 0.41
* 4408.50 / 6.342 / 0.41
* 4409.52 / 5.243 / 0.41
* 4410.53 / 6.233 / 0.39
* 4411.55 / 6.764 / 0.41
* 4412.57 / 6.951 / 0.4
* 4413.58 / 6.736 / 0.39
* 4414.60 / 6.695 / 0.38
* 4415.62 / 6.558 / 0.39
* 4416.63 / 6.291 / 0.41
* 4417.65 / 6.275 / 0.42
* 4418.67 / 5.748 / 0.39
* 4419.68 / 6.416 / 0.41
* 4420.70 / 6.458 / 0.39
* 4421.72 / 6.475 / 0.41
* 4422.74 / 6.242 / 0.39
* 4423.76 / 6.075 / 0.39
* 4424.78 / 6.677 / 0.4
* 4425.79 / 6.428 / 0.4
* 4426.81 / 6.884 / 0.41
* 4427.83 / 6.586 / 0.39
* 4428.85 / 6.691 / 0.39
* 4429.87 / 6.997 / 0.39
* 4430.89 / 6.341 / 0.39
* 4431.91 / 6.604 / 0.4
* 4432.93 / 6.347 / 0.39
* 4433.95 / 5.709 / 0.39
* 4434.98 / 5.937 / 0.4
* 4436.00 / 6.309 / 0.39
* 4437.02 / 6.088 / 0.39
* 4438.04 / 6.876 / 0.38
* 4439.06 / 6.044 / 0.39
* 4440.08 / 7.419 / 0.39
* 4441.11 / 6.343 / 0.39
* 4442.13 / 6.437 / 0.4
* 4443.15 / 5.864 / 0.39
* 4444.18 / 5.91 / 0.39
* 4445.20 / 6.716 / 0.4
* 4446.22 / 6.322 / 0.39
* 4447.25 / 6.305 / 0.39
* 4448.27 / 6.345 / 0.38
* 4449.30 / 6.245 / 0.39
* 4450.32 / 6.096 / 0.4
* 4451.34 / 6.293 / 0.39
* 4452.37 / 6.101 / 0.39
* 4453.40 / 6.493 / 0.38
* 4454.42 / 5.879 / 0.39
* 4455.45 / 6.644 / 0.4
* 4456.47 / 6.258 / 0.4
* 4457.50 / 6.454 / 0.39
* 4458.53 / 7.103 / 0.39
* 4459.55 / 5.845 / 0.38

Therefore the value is 2.3 angstrom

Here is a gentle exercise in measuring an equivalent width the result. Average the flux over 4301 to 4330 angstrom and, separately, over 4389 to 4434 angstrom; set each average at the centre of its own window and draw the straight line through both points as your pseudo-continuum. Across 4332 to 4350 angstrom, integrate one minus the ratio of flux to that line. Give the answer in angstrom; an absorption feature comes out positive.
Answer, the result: 0.6 angstrom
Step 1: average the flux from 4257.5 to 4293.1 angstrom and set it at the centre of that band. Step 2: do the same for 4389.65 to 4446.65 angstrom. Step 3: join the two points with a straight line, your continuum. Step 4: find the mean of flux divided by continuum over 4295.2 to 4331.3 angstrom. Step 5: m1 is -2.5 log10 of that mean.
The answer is 0.06 mag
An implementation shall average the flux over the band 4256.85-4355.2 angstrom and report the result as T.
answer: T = 6.11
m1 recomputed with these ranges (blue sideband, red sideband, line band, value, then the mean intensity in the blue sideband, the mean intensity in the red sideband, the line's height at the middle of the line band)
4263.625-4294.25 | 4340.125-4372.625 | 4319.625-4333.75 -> 0.10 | 6.36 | 6.14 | 6.22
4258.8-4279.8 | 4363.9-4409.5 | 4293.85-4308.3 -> 0.05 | 6.3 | 6.39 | 6.33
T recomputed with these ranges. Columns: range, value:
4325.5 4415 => 6.22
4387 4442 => 6.46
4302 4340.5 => 6.02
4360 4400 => 6.39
